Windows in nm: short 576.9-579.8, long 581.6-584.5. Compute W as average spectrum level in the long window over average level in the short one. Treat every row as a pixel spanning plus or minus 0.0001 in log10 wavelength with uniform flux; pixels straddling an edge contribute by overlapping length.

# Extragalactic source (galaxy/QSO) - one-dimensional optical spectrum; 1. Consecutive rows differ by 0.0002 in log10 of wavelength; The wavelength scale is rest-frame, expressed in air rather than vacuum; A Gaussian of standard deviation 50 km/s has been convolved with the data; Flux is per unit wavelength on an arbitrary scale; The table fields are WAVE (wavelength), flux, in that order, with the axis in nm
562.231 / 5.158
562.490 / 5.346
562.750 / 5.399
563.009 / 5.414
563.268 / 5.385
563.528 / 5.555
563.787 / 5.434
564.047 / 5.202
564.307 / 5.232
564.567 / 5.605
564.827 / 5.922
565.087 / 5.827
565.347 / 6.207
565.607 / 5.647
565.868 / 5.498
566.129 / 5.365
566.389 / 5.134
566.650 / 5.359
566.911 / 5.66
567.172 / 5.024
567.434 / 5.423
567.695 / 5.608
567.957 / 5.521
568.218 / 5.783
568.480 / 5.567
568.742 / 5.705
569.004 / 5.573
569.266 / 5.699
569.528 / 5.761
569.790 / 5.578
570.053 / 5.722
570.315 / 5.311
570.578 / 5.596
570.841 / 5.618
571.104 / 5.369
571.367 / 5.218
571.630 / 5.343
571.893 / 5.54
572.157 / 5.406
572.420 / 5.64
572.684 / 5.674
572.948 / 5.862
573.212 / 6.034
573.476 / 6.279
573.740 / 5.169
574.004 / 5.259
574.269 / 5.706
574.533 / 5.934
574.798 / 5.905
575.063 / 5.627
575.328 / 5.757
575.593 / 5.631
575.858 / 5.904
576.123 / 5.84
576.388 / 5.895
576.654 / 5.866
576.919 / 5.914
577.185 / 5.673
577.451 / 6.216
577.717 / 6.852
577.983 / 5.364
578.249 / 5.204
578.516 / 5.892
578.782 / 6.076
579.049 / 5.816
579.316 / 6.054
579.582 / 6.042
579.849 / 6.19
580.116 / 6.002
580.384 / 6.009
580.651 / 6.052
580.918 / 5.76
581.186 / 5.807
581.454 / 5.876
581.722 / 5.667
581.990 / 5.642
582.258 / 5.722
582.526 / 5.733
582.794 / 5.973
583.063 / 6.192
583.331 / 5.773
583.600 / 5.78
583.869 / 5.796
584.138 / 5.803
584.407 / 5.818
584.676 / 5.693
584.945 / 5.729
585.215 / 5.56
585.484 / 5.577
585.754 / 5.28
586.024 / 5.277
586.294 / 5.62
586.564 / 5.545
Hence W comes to 0.98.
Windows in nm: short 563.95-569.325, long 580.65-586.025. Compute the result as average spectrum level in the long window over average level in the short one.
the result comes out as 1.03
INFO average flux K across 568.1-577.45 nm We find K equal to 5.68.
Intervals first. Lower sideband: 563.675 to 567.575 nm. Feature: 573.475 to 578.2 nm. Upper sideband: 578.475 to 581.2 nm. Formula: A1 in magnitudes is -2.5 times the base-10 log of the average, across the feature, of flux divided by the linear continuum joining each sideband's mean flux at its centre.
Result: 0.01 mag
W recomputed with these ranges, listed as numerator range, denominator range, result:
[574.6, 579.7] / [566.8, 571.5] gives 1.06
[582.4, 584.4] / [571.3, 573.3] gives 1.05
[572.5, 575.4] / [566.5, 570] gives 1.03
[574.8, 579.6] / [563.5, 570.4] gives 1.06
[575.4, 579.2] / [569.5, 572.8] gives 1.06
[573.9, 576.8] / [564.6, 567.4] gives 1.04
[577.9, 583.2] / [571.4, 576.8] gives 1.03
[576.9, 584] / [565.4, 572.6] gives 1.07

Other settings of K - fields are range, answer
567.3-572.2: 5.55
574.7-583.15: 5.88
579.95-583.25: 5.87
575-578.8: 5.85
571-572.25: 5.37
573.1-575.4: 5.74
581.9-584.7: 5.82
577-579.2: 5.89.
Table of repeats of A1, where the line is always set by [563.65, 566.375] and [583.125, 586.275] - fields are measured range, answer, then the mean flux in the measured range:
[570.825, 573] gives 0.02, 5.5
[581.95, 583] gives -0.03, 5.81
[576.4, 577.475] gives -0.05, 5.88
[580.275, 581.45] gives -0.05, 5.9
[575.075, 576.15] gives -0.03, 5.76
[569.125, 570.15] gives -0.02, 5.69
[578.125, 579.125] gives -0.02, 5.74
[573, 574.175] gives -0.02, 5.7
